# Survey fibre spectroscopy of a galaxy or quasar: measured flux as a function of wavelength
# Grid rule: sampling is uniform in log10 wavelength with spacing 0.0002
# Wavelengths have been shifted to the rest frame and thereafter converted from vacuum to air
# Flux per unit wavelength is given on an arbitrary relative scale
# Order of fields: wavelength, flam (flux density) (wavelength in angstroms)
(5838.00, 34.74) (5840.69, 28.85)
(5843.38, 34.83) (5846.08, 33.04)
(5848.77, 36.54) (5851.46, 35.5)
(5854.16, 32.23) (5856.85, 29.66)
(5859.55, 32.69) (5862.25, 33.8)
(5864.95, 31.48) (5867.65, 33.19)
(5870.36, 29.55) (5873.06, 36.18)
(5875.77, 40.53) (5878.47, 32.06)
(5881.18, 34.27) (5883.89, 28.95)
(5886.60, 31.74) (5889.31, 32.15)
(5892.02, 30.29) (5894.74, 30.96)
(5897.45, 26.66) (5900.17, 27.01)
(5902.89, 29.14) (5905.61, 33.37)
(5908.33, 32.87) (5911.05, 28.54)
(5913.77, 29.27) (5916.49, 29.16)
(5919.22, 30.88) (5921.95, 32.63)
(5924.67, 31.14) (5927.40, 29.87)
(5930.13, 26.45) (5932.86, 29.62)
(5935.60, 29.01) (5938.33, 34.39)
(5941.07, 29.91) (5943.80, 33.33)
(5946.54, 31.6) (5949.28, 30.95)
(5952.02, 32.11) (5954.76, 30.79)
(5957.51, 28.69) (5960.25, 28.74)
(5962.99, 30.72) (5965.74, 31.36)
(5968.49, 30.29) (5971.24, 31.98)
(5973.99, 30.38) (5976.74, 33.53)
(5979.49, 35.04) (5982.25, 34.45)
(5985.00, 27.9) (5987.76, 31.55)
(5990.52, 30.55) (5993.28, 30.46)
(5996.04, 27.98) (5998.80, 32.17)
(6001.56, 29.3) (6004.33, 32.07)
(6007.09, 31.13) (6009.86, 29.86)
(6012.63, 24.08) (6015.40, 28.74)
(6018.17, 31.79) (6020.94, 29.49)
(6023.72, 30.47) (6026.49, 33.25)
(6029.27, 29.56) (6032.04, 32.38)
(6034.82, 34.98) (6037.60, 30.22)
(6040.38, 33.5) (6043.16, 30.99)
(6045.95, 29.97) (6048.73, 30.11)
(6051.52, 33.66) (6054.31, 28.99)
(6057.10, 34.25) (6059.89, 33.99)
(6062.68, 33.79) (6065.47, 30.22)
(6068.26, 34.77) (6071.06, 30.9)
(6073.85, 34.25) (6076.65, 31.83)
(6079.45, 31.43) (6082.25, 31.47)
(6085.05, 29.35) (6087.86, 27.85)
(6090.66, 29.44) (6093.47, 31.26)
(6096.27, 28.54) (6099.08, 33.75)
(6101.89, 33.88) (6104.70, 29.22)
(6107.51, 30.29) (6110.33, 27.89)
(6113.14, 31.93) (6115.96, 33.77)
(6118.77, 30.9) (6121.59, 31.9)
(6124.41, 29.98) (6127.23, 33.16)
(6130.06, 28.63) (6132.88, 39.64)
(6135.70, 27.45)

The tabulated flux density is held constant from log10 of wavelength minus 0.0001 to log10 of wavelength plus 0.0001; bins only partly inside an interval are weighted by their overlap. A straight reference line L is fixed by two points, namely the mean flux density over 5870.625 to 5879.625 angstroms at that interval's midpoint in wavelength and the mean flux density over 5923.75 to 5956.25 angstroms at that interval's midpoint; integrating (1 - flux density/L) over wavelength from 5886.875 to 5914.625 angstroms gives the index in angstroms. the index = 2.92 angstroms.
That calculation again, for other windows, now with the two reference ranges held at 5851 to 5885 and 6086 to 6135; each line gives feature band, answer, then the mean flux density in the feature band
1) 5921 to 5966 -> 2.6 angstroms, 30.6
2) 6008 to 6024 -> 1.5 angstroms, 29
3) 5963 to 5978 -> 0.4 angstroms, 31.4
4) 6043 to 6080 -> -0.6 angstroms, 32.1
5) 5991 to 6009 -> 0.9 angstroms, 30.5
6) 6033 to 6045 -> -0.2 angstroms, 32.3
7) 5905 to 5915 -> 0.6 angstroms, 30.9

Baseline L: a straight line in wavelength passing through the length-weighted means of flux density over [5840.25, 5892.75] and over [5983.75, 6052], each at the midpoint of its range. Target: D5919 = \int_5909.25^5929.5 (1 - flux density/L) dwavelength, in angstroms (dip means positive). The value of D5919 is 1.3 angstroms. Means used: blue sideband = 33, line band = 30.1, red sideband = 30.6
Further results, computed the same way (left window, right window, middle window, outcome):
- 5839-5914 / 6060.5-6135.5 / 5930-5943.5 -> 0.6 angstroms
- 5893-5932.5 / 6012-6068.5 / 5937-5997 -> -1.4 angstroms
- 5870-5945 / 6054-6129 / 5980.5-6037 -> 1.2 angstroms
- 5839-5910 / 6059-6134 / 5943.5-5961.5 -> 0.7 angstroms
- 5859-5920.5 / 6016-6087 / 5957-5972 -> 0.6 angstroms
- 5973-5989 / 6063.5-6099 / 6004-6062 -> 0.9 angstroms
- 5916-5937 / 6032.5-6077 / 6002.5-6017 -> 1.0 angstroms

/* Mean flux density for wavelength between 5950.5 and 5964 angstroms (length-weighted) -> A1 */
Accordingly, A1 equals 30.2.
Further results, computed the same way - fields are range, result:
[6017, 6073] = 31.9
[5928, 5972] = 30.6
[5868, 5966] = 31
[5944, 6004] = 31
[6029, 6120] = 31.5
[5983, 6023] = 29.9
